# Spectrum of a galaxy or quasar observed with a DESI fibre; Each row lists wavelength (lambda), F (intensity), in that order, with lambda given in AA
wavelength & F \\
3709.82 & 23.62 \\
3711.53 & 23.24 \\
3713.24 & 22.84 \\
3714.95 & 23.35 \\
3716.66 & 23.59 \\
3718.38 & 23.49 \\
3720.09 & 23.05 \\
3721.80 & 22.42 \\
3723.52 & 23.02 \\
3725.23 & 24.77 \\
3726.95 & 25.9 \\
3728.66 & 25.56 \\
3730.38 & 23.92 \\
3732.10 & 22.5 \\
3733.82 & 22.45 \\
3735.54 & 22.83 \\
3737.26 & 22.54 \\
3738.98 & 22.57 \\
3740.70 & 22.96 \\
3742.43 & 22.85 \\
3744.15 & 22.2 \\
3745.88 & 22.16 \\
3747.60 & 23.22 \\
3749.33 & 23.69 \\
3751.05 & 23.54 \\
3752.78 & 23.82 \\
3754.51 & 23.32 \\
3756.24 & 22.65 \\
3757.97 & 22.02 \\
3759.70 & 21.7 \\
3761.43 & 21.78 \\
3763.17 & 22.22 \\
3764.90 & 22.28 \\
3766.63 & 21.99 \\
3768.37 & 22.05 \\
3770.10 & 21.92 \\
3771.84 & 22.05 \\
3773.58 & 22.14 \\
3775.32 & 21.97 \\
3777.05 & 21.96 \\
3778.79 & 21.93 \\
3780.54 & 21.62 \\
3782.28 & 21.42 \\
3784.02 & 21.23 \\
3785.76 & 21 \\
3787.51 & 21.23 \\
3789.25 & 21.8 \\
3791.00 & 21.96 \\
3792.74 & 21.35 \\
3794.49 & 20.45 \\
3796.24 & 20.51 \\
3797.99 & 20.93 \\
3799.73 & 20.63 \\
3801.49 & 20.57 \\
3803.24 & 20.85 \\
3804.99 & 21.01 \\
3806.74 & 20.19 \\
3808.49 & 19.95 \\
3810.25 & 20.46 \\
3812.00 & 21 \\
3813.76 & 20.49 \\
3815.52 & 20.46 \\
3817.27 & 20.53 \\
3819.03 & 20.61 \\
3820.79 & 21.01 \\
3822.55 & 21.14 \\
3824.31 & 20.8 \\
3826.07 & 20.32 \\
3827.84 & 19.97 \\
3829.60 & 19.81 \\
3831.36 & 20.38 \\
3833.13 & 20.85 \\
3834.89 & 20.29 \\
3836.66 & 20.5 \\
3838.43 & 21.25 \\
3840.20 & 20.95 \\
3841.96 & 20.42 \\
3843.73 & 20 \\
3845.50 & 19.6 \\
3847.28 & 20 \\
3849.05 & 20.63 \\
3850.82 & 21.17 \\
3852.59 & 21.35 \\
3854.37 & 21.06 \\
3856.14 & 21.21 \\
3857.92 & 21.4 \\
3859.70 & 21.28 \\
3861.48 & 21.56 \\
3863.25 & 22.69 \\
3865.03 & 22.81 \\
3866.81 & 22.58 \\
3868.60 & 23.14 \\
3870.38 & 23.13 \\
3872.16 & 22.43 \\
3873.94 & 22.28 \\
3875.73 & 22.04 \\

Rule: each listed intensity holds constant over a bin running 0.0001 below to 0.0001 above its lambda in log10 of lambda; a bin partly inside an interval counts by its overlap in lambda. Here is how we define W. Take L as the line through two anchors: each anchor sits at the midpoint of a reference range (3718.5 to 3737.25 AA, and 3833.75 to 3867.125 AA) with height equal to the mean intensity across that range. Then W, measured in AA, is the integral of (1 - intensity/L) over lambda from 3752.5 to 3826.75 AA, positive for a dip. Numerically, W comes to 3.2 AA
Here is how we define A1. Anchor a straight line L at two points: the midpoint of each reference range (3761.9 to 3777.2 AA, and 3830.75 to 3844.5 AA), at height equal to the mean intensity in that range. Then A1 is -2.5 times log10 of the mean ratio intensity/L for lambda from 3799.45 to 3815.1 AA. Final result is 0.036 mag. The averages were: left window 22.1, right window 20.6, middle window 20.6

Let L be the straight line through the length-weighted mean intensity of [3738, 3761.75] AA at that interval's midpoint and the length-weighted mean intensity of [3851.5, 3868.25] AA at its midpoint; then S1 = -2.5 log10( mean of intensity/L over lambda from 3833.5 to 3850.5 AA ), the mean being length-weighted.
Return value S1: 0.077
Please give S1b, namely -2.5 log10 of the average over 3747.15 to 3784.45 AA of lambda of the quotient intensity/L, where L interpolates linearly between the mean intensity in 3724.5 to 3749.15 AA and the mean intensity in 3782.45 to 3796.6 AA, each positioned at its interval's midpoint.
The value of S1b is -0.006 mag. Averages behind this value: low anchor 23.3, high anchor 21.2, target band 22.3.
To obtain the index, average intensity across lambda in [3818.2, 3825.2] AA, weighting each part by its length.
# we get 20.9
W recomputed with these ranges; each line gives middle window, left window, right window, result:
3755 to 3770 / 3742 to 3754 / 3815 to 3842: 0.4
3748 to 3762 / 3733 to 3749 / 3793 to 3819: -0.4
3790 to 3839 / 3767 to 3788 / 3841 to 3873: 2.2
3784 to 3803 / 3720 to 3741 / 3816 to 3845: 0.5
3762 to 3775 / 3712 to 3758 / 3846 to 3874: 0.4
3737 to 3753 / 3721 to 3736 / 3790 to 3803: 0.1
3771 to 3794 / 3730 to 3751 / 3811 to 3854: 0.2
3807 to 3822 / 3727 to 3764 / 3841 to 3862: 0.7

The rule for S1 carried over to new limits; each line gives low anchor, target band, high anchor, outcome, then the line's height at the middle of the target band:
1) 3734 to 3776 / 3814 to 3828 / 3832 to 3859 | 0.03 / 21.2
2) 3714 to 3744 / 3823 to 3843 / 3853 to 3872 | 0.09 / 22.4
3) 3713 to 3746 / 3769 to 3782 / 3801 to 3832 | 0.00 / 21.8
